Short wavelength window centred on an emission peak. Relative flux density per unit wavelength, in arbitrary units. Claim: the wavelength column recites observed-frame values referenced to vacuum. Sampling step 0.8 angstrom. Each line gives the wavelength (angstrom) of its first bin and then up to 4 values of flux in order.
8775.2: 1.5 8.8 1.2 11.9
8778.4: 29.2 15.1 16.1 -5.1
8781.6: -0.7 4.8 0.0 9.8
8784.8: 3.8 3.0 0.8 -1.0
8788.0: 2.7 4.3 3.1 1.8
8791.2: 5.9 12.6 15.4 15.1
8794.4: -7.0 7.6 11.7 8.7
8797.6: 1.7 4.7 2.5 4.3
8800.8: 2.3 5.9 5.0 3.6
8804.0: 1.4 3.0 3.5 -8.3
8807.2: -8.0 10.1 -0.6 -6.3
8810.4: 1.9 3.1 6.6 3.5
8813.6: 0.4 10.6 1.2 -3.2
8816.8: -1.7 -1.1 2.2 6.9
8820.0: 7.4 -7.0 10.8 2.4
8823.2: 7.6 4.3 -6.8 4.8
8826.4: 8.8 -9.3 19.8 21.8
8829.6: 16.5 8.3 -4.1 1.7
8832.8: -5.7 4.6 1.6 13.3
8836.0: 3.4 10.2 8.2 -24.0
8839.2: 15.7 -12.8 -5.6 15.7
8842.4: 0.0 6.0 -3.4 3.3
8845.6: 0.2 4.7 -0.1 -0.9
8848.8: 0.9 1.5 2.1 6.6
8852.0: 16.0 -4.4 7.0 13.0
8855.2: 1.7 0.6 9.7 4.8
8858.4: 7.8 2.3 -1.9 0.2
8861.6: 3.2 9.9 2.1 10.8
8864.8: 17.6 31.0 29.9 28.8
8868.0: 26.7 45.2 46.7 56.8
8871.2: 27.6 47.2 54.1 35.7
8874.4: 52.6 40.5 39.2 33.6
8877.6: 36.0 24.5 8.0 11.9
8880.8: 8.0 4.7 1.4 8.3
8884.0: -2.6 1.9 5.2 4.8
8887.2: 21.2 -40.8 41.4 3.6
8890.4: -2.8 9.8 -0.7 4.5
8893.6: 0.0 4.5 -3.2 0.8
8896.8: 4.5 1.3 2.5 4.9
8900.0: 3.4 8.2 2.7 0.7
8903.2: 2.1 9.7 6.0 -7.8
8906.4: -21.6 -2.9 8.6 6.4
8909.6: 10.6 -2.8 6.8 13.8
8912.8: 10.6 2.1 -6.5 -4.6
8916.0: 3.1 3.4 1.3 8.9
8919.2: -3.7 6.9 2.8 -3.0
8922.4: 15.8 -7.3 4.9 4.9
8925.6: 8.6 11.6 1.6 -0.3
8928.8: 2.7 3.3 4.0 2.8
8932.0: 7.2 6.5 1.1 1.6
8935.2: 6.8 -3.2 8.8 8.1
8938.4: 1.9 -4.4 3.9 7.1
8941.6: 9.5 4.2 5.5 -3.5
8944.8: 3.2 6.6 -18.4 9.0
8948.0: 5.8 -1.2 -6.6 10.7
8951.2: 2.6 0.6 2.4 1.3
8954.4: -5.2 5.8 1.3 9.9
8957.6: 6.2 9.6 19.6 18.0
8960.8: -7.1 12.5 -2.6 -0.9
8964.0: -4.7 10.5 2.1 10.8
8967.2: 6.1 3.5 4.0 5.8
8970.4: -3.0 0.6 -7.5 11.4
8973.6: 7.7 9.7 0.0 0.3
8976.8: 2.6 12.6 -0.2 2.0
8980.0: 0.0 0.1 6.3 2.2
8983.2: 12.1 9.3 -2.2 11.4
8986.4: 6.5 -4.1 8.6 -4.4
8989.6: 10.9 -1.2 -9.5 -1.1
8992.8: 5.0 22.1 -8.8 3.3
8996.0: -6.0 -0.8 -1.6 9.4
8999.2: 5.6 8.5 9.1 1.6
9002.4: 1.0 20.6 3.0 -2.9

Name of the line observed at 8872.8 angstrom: [O II] 3727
